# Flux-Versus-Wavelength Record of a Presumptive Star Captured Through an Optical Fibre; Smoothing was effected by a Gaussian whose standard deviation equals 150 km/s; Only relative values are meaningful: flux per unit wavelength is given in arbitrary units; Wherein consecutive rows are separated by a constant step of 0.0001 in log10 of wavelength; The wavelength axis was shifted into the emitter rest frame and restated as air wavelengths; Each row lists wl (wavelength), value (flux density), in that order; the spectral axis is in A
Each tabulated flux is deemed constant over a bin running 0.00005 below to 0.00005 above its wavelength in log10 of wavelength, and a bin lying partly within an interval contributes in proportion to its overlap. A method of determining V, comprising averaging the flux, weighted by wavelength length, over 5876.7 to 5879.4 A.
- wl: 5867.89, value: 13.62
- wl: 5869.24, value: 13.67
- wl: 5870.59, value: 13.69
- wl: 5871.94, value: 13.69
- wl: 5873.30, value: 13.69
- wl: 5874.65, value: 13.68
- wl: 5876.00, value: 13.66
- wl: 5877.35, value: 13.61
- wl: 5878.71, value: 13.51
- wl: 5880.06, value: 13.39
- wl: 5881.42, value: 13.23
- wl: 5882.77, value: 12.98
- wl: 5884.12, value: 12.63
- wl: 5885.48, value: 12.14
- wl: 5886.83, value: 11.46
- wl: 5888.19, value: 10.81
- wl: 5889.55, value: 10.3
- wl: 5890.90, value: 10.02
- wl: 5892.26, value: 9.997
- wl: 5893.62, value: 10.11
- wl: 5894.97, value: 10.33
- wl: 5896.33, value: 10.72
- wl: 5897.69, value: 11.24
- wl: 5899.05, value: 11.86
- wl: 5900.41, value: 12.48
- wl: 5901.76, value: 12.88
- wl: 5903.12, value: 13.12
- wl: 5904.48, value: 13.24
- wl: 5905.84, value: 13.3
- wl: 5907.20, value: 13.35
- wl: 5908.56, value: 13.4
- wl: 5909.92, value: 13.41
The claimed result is 13.5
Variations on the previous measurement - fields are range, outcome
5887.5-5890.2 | 10.5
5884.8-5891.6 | 10.9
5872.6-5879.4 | 13.6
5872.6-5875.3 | 13.7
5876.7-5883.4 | 13.3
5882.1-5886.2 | 12.6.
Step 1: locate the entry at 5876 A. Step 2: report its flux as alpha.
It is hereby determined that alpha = 13.66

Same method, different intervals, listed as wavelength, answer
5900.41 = 12.48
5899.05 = 11.86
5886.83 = 11.46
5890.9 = 10.02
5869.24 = 13.67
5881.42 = 13.23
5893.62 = 10.11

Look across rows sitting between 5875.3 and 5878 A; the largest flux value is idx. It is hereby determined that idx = 13.66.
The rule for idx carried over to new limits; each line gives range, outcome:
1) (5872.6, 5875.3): 13.69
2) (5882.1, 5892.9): 12.98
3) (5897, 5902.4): 12.88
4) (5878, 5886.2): 13.51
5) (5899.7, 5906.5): 13.3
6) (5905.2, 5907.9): 13.35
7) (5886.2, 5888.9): 11.46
